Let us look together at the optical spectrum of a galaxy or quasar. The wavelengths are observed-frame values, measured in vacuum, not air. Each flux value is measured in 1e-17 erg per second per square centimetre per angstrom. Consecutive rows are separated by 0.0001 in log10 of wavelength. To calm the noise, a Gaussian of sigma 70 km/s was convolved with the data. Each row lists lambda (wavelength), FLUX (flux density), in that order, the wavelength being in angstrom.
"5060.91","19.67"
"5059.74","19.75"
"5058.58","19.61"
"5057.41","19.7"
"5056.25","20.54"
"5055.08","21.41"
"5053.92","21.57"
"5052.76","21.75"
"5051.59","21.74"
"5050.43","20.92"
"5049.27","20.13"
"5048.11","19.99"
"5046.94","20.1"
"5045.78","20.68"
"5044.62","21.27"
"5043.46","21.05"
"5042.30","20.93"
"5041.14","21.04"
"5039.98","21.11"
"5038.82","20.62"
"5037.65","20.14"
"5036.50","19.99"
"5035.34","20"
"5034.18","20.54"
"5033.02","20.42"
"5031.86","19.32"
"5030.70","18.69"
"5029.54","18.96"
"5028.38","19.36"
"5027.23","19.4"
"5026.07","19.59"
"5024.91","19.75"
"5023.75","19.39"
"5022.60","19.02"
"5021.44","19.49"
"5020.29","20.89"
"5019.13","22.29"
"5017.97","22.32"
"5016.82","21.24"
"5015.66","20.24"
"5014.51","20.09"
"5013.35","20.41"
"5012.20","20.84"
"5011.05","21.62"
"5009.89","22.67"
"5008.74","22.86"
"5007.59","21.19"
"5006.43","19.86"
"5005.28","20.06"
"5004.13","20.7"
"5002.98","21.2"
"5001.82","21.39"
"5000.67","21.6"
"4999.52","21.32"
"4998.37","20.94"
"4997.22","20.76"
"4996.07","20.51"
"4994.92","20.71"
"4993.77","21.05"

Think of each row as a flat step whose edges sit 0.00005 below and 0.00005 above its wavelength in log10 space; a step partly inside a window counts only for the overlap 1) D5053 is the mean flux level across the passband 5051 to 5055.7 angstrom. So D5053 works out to 21.6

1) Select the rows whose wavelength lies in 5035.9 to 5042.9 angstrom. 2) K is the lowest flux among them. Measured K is 19.99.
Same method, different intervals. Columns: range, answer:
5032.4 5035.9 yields 20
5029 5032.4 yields 18.69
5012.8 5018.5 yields 20.09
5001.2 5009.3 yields 19.86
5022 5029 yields 19.02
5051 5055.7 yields 21.41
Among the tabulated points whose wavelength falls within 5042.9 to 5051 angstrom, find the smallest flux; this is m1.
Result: 19.99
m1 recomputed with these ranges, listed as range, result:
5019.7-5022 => 19.49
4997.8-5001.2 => 20.94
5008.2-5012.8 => 20.84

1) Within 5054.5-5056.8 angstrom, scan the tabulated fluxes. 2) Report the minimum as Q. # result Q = 20.54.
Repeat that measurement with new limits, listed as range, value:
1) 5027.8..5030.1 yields 18.96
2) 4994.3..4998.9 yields 20.51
